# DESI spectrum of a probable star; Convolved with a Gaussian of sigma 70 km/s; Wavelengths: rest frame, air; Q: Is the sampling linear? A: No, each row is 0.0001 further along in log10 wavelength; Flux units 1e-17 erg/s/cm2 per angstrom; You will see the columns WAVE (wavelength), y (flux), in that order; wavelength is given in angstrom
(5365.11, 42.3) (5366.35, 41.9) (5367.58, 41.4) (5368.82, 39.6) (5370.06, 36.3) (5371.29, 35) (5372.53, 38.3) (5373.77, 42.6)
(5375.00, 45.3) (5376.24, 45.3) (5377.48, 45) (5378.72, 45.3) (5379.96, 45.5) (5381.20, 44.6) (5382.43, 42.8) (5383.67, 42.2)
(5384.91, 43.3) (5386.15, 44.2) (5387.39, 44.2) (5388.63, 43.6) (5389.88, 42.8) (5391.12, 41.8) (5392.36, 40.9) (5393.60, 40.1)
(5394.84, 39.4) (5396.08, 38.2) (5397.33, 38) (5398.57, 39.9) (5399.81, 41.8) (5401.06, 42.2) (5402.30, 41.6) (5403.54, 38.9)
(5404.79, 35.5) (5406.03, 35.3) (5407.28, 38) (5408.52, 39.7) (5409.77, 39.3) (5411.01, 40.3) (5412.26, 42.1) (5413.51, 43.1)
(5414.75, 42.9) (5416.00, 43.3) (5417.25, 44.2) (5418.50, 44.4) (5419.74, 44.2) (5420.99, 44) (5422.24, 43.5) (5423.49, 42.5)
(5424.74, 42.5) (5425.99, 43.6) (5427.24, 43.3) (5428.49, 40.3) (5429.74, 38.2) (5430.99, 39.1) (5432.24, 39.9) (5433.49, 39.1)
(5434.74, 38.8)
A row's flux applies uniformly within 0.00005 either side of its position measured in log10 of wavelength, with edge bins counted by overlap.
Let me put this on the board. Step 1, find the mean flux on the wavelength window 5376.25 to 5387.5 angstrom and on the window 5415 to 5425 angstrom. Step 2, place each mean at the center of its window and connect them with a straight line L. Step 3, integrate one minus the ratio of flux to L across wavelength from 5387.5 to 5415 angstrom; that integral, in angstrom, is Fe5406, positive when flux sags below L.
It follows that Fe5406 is 2.3 angstrom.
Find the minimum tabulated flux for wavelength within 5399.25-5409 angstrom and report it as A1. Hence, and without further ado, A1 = 35.3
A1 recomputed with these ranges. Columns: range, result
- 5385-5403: 38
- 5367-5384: 35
